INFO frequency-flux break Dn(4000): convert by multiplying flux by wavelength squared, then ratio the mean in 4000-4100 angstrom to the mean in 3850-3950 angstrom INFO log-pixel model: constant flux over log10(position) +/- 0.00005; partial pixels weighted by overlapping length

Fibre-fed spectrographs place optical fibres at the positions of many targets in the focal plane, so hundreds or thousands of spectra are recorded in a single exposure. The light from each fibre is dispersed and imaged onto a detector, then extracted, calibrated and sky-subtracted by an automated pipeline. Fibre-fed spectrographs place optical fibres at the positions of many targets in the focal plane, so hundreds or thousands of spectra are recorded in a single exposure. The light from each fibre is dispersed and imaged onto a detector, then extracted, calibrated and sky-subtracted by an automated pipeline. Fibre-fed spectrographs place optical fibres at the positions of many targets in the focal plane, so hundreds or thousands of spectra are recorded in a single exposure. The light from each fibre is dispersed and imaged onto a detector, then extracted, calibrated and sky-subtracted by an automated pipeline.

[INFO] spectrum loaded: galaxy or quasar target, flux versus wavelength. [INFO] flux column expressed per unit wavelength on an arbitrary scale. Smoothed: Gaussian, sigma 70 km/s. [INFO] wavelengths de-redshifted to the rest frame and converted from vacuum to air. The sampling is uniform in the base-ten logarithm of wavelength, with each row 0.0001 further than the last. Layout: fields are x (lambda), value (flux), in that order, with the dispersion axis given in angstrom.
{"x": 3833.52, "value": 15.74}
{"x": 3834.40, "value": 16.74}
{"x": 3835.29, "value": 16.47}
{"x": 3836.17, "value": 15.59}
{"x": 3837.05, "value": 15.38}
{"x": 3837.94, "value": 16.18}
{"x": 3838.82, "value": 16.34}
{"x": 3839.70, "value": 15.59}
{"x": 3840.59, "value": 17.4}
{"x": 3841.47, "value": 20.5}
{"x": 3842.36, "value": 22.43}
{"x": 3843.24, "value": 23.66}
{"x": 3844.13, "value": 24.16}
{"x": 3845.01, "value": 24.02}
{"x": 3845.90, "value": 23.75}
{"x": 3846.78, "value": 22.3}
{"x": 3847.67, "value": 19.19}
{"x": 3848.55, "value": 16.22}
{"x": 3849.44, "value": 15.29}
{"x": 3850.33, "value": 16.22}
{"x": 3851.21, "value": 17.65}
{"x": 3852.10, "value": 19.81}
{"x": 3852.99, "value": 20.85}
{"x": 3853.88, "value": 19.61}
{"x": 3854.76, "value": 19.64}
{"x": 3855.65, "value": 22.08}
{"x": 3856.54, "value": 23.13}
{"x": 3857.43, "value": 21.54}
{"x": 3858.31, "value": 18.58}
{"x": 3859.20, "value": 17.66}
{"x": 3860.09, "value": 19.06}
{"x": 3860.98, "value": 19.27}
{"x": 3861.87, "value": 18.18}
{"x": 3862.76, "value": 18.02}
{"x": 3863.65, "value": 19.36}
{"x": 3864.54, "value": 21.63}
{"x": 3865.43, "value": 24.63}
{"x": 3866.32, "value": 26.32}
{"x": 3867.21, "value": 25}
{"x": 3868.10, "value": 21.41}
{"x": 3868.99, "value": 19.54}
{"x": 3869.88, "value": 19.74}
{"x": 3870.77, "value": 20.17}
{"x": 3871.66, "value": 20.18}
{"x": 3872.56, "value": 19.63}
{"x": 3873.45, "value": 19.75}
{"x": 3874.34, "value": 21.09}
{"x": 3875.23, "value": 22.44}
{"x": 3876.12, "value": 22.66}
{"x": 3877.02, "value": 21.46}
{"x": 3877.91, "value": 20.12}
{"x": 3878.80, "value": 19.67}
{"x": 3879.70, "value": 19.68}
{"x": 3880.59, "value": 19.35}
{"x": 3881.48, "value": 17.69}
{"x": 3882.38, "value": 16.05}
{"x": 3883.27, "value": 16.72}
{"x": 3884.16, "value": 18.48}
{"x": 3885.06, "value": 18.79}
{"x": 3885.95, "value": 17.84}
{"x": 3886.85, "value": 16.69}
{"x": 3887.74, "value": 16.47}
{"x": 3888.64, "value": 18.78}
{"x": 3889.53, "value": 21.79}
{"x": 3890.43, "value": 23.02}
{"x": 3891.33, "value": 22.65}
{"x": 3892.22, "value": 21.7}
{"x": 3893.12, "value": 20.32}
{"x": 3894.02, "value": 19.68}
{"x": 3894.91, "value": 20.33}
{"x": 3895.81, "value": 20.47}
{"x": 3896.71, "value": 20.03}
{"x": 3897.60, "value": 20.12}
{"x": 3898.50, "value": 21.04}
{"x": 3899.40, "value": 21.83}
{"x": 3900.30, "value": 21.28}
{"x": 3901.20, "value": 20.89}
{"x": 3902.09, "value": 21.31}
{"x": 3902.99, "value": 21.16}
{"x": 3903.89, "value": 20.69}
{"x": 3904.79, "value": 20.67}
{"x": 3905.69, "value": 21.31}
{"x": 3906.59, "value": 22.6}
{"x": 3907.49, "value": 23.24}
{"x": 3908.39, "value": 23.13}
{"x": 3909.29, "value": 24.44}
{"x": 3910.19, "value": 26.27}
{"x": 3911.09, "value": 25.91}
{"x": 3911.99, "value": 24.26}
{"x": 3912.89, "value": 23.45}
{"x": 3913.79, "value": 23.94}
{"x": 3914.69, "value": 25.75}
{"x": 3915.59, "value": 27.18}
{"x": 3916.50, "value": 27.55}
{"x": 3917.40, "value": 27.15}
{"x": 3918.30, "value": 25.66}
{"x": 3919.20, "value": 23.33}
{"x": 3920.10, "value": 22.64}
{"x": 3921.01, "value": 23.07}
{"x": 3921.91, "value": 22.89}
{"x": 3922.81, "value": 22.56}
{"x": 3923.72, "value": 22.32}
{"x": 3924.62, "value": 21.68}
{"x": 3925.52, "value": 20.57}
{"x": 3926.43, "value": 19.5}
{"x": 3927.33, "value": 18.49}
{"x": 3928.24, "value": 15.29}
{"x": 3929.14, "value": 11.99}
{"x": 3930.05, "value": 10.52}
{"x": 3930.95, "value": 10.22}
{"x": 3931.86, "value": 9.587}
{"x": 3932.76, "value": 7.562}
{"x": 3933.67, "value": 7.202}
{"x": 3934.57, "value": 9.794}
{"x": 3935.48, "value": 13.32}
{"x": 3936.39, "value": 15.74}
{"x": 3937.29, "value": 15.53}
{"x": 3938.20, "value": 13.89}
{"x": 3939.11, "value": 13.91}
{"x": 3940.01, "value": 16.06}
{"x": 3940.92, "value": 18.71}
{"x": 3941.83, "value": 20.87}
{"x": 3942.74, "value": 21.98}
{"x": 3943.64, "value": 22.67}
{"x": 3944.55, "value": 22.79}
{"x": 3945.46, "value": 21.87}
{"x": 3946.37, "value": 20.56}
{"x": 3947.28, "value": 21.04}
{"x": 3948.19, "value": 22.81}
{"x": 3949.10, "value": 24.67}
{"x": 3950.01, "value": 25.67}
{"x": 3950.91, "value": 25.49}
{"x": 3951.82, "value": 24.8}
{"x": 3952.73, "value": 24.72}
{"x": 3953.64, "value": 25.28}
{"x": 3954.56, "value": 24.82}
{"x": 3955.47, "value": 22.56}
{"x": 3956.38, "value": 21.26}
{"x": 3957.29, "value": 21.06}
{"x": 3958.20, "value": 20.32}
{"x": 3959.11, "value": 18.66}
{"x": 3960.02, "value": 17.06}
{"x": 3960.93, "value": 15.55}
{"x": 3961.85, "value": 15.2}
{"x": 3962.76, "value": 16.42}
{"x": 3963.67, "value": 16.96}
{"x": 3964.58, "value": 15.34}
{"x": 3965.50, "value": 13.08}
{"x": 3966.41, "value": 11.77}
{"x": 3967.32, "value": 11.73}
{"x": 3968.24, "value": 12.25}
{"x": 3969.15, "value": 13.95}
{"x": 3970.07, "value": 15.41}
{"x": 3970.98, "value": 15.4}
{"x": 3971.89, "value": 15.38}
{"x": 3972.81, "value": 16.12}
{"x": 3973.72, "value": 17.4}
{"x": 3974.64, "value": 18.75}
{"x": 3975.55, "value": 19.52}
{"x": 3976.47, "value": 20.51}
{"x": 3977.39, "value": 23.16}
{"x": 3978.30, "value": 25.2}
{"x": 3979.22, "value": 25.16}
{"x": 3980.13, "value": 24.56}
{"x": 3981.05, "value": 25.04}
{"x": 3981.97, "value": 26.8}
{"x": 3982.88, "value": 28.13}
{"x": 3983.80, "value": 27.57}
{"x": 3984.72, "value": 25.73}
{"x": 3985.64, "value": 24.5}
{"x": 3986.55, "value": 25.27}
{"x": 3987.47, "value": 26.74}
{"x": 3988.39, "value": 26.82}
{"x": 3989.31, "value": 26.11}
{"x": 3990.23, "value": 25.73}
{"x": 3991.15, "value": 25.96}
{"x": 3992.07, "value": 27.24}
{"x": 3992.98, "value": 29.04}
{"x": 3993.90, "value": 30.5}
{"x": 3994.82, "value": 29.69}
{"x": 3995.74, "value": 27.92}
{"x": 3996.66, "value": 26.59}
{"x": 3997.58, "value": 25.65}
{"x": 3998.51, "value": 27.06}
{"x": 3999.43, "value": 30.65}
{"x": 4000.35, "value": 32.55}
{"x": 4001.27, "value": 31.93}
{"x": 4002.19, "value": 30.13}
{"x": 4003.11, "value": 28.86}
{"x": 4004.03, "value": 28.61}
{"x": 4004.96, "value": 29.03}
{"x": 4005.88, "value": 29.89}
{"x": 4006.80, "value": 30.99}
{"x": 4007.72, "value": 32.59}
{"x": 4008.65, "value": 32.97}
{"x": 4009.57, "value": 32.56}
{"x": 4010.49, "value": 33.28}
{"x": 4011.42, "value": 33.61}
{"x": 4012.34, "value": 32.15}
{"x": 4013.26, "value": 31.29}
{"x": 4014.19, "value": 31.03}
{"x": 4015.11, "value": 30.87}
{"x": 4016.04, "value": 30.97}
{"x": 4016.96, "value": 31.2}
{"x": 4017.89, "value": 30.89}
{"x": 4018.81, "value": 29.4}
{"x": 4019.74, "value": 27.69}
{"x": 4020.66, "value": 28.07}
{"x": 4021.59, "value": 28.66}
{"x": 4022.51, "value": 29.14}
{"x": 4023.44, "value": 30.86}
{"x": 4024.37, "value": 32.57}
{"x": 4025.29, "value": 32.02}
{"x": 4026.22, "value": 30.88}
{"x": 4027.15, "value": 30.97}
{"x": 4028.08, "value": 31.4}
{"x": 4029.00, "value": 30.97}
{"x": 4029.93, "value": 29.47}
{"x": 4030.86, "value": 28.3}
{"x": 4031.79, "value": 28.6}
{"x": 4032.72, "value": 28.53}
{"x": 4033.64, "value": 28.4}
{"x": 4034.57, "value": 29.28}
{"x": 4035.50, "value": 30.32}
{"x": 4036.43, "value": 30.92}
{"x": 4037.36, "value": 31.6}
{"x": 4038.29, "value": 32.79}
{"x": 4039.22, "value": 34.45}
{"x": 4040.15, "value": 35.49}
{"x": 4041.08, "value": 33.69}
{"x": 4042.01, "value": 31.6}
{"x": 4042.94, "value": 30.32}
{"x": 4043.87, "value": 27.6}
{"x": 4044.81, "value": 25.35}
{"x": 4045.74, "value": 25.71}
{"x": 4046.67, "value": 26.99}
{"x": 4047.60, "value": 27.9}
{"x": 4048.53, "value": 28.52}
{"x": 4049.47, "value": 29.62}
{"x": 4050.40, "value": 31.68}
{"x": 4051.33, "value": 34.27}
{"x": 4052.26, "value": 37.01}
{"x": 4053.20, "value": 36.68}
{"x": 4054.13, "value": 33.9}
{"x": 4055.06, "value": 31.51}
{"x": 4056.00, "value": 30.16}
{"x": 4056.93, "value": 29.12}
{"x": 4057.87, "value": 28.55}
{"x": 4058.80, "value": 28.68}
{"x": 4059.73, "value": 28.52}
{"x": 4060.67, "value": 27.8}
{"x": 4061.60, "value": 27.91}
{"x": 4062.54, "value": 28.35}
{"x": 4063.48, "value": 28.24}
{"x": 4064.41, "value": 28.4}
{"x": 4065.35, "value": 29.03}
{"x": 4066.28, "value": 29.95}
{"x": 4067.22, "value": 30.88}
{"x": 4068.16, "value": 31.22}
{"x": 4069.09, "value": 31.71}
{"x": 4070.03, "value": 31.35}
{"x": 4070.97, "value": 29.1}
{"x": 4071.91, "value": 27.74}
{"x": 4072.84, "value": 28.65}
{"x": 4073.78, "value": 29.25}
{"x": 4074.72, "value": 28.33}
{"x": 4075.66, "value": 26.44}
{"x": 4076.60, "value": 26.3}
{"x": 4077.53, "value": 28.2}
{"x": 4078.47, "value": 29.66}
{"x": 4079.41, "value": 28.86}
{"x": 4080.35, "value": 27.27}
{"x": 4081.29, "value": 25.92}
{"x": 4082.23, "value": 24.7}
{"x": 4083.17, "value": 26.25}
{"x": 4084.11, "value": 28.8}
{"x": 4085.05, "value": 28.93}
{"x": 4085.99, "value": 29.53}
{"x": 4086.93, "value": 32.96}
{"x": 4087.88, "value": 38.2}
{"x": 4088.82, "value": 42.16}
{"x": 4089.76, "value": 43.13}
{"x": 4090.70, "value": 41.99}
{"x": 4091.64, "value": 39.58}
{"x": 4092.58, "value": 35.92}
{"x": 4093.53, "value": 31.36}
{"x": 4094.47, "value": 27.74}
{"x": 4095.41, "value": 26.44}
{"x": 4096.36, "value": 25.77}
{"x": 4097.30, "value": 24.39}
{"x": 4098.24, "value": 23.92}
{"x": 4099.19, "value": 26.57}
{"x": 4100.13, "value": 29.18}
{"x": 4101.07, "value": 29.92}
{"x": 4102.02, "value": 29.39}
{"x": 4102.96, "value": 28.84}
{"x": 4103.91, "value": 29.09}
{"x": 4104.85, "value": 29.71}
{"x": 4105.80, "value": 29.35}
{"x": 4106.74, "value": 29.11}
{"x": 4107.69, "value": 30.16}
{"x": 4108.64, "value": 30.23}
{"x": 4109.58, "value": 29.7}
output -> 1.63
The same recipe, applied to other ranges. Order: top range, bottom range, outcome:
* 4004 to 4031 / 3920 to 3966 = 1.73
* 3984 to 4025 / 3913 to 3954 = 1.54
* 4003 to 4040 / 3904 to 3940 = 1.65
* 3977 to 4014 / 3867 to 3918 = 1.41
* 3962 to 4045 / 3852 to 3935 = 1.40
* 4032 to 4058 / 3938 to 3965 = 1.57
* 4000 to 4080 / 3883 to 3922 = 1.47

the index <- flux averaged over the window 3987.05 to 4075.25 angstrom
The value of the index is 30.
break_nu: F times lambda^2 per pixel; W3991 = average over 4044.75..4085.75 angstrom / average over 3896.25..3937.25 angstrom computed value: 1.6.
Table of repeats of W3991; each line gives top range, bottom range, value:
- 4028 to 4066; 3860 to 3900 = 1.62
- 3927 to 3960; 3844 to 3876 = 0.94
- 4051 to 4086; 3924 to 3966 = 1.72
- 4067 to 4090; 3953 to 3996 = 1.48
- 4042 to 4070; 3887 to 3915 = 1.48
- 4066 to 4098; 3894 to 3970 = 1.67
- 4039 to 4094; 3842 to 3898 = 1.68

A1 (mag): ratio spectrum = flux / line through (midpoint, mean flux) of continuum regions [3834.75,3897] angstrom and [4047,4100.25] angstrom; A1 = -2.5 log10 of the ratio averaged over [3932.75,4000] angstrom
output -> 0.18 mag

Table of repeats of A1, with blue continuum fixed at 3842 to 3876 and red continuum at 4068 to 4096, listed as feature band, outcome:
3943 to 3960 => 0.10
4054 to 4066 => 0.03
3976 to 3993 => 0.03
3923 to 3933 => 0.46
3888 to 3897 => 0.07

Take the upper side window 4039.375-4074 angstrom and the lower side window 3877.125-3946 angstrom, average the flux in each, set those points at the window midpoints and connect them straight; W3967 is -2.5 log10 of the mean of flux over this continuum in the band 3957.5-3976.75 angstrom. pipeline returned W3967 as 0.424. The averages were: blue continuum 19.8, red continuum 30.1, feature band 16.1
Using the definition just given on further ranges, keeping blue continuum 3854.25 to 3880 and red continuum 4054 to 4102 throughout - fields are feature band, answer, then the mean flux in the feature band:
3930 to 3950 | 0.39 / 16.8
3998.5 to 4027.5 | -0.14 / 30.8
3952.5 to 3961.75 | 0.18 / 20.8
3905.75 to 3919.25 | -0.10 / 24.9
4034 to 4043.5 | -0.13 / 32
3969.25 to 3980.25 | 0.30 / 19.4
